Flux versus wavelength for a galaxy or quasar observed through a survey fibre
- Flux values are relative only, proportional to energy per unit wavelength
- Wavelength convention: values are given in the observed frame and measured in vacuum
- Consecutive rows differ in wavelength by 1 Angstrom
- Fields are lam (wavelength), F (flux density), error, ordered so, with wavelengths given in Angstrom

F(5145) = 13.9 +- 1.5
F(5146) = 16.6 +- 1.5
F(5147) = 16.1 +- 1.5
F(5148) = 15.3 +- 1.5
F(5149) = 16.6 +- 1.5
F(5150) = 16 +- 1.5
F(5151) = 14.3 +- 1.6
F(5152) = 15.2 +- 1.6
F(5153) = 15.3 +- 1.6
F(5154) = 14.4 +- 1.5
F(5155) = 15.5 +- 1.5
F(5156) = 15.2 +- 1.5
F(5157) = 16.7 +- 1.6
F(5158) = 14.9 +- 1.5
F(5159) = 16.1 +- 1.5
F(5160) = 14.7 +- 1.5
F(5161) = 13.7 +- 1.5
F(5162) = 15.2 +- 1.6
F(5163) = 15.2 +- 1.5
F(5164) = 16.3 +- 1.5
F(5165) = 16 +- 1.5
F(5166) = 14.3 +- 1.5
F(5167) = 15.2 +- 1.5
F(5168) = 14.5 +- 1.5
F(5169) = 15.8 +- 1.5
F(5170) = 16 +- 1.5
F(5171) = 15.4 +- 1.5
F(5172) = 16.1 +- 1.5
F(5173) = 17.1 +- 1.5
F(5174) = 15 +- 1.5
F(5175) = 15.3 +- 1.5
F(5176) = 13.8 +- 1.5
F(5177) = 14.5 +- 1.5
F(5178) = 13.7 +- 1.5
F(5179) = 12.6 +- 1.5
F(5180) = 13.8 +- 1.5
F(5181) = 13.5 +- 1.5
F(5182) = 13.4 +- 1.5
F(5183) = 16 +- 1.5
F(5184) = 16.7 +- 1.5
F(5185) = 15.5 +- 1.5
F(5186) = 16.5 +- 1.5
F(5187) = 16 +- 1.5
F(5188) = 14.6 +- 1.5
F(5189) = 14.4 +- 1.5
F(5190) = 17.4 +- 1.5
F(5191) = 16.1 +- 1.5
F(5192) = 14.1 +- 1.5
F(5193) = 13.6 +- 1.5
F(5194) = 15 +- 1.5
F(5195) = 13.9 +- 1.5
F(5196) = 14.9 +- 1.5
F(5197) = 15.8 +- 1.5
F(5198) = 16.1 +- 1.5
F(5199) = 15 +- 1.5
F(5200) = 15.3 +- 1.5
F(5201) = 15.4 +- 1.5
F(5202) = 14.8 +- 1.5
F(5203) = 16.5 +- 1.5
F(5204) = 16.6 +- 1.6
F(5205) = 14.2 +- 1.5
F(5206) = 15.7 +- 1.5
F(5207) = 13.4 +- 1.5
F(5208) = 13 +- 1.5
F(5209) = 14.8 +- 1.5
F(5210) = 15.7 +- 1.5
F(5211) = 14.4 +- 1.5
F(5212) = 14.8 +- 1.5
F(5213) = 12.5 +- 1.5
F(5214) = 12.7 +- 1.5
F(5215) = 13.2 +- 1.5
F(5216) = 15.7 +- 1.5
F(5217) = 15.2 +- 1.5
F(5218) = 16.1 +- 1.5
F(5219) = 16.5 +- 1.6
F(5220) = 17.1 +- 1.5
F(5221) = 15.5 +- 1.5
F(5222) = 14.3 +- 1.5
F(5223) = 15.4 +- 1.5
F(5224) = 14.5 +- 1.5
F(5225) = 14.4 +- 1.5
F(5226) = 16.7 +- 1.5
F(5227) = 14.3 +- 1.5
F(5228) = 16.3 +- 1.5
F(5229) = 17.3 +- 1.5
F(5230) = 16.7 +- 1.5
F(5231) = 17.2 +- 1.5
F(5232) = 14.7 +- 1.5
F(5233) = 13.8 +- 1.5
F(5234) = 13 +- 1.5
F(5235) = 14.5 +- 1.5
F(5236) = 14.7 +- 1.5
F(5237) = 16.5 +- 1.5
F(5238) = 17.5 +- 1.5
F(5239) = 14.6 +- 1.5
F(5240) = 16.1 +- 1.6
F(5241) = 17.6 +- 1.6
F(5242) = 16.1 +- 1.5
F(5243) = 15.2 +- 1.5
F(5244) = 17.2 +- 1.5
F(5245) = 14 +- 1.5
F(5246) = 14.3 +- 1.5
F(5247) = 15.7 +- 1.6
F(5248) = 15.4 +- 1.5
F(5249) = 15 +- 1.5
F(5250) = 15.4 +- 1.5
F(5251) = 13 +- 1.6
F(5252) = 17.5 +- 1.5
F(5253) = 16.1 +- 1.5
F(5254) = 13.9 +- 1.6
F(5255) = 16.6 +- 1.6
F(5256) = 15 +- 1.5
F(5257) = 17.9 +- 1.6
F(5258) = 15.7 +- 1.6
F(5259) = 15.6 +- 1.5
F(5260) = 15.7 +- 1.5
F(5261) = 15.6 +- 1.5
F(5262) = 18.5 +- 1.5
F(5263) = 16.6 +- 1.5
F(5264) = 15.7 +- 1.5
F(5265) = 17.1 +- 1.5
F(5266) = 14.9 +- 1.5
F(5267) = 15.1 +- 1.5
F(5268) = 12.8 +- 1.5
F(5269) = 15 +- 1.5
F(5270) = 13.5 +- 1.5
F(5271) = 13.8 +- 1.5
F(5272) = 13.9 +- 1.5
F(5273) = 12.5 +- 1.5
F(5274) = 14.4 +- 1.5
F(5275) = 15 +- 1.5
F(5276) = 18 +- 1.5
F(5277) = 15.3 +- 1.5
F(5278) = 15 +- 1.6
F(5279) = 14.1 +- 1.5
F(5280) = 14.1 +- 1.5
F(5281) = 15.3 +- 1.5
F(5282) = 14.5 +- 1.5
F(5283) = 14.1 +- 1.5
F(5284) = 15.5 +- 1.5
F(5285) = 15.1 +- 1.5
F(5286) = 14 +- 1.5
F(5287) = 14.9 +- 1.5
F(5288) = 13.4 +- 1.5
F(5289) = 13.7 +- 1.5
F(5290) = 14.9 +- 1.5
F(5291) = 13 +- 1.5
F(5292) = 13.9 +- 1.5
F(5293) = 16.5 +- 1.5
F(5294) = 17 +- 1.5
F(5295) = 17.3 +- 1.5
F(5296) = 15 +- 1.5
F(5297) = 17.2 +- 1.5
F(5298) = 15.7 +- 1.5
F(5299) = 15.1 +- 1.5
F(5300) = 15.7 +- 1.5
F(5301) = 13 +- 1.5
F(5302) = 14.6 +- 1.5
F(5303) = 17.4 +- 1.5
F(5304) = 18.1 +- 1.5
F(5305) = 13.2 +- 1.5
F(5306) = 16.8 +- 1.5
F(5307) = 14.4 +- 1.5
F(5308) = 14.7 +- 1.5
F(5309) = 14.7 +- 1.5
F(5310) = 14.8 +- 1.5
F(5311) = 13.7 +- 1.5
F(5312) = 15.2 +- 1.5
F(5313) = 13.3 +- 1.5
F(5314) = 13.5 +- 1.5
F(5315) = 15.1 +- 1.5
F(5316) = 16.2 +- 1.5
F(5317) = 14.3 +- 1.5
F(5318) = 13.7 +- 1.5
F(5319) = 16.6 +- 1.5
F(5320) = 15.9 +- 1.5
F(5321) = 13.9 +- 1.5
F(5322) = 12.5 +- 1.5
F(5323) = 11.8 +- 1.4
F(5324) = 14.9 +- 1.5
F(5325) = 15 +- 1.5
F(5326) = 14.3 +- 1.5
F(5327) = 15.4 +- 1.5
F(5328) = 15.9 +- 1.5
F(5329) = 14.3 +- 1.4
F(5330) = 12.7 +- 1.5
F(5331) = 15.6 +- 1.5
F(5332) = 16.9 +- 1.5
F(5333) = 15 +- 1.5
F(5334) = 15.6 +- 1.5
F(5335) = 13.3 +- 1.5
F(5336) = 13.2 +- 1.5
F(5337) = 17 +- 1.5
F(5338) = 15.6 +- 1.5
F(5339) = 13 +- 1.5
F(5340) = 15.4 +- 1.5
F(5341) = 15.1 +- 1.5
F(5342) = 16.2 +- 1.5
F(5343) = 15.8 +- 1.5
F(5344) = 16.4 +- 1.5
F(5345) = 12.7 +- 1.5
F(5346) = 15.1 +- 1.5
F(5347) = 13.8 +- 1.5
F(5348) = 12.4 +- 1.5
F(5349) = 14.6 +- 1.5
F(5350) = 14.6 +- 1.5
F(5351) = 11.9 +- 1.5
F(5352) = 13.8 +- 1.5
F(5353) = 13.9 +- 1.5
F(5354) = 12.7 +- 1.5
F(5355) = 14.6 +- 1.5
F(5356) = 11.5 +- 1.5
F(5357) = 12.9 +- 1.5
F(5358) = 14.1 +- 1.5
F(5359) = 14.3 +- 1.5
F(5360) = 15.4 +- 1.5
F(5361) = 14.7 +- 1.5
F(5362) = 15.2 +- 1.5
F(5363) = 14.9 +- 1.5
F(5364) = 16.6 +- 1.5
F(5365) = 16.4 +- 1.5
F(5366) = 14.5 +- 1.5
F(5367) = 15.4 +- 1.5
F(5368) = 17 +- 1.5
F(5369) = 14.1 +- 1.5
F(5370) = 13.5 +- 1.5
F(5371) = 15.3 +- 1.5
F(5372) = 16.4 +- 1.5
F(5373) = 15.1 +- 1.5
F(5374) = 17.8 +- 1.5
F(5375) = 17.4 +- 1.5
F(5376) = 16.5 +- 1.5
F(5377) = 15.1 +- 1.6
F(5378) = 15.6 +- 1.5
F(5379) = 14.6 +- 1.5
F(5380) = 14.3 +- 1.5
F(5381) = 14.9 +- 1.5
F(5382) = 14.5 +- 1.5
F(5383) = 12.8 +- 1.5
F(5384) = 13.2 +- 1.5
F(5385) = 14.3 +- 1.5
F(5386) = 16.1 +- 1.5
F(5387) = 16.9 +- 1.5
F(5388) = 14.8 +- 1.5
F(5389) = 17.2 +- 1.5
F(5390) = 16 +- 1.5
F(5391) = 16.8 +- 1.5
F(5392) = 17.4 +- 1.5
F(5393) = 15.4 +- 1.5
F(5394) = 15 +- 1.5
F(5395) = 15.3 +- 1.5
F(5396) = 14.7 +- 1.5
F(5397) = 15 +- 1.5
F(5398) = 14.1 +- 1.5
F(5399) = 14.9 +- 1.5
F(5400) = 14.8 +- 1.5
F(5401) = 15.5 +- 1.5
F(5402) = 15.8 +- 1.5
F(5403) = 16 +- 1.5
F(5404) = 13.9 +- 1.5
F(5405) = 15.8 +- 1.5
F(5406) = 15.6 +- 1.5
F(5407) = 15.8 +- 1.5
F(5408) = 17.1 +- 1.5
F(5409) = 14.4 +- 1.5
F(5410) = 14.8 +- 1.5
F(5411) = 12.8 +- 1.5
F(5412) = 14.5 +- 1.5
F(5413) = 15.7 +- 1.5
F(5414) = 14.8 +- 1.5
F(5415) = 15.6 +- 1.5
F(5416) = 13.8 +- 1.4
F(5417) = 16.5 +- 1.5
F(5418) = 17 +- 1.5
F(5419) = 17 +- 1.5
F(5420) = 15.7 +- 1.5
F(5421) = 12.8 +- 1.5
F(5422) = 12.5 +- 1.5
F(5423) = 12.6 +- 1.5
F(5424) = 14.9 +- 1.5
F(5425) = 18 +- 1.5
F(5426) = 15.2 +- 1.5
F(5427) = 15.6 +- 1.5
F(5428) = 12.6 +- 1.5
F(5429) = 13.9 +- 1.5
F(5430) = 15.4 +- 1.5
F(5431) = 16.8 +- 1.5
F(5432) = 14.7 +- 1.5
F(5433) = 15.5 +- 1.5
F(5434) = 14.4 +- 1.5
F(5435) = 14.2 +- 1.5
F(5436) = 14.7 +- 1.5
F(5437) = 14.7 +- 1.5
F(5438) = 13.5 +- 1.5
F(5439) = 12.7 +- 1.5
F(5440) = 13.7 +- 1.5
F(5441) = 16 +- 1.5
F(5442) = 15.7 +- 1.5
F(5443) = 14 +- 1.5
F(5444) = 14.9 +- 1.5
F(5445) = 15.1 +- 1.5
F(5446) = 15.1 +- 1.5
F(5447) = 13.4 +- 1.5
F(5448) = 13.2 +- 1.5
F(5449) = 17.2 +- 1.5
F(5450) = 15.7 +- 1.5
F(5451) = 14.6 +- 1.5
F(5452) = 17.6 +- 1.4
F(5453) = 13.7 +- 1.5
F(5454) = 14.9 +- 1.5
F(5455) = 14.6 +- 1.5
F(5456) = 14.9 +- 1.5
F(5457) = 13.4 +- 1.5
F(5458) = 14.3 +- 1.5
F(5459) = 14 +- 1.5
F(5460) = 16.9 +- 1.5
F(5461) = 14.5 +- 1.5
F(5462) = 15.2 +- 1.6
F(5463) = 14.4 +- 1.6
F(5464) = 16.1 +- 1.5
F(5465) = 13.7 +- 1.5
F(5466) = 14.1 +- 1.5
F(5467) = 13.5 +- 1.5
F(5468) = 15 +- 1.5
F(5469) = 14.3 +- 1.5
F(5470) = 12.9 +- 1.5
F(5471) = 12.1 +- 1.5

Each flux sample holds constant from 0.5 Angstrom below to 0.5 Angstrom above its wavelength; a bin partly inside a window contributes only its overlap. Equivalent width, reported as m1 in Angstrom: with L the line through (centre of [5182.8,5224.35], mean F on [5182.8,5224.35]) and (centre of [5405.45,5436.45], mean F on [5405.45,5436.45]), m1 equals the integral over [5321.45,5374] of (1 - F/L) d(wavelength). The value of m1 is 1.5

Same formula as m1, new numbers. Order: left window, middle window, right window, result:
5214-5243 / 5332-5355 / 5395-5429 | 1.1 Angstrom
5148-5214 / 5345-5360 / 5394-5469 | 1.3 Angstrom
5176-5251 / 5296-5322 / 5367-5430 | 0.3 Angstrom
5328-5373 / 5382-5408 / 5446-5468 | -1.1 Angstrom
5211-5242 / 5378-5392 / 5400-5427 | 0.0 Angstrom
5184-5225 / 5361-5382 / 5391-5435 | -0.5 Angstrom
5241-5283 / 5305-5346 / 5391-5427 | 1.3 Angstrom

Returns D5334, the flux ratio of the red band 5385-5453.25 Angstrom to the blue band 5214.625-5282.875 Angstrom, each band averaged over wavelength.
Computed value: 0.98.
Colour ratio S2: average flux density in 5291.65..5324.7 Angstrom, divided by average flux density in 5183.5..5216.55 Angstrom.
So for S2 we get 1.0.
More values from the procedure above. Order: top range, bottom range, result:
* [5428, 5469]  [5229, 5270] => 0.94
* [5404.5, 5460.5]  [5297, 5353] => 1.01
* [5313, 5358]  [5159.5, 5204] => 0.95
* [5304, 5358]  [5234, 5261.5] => 0.93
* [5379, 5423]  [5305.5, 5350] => 1.03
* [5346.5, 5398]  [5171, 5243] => 0.98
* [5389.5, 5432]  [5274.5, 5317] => 1.01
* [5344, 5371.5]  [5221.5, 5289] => 0.94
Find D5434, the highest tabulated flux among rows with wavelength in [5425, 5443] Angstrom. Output 18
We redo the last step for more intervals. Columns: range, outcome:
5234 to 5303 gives 18.5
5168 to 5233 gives 17.4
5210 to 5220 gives 17.1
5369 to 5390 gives 17.8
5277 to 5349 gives 18.1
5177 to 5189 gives 16.7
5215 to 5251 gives 17.6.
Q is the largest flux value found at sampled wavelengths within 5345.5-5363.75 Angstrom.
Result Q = 15.4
